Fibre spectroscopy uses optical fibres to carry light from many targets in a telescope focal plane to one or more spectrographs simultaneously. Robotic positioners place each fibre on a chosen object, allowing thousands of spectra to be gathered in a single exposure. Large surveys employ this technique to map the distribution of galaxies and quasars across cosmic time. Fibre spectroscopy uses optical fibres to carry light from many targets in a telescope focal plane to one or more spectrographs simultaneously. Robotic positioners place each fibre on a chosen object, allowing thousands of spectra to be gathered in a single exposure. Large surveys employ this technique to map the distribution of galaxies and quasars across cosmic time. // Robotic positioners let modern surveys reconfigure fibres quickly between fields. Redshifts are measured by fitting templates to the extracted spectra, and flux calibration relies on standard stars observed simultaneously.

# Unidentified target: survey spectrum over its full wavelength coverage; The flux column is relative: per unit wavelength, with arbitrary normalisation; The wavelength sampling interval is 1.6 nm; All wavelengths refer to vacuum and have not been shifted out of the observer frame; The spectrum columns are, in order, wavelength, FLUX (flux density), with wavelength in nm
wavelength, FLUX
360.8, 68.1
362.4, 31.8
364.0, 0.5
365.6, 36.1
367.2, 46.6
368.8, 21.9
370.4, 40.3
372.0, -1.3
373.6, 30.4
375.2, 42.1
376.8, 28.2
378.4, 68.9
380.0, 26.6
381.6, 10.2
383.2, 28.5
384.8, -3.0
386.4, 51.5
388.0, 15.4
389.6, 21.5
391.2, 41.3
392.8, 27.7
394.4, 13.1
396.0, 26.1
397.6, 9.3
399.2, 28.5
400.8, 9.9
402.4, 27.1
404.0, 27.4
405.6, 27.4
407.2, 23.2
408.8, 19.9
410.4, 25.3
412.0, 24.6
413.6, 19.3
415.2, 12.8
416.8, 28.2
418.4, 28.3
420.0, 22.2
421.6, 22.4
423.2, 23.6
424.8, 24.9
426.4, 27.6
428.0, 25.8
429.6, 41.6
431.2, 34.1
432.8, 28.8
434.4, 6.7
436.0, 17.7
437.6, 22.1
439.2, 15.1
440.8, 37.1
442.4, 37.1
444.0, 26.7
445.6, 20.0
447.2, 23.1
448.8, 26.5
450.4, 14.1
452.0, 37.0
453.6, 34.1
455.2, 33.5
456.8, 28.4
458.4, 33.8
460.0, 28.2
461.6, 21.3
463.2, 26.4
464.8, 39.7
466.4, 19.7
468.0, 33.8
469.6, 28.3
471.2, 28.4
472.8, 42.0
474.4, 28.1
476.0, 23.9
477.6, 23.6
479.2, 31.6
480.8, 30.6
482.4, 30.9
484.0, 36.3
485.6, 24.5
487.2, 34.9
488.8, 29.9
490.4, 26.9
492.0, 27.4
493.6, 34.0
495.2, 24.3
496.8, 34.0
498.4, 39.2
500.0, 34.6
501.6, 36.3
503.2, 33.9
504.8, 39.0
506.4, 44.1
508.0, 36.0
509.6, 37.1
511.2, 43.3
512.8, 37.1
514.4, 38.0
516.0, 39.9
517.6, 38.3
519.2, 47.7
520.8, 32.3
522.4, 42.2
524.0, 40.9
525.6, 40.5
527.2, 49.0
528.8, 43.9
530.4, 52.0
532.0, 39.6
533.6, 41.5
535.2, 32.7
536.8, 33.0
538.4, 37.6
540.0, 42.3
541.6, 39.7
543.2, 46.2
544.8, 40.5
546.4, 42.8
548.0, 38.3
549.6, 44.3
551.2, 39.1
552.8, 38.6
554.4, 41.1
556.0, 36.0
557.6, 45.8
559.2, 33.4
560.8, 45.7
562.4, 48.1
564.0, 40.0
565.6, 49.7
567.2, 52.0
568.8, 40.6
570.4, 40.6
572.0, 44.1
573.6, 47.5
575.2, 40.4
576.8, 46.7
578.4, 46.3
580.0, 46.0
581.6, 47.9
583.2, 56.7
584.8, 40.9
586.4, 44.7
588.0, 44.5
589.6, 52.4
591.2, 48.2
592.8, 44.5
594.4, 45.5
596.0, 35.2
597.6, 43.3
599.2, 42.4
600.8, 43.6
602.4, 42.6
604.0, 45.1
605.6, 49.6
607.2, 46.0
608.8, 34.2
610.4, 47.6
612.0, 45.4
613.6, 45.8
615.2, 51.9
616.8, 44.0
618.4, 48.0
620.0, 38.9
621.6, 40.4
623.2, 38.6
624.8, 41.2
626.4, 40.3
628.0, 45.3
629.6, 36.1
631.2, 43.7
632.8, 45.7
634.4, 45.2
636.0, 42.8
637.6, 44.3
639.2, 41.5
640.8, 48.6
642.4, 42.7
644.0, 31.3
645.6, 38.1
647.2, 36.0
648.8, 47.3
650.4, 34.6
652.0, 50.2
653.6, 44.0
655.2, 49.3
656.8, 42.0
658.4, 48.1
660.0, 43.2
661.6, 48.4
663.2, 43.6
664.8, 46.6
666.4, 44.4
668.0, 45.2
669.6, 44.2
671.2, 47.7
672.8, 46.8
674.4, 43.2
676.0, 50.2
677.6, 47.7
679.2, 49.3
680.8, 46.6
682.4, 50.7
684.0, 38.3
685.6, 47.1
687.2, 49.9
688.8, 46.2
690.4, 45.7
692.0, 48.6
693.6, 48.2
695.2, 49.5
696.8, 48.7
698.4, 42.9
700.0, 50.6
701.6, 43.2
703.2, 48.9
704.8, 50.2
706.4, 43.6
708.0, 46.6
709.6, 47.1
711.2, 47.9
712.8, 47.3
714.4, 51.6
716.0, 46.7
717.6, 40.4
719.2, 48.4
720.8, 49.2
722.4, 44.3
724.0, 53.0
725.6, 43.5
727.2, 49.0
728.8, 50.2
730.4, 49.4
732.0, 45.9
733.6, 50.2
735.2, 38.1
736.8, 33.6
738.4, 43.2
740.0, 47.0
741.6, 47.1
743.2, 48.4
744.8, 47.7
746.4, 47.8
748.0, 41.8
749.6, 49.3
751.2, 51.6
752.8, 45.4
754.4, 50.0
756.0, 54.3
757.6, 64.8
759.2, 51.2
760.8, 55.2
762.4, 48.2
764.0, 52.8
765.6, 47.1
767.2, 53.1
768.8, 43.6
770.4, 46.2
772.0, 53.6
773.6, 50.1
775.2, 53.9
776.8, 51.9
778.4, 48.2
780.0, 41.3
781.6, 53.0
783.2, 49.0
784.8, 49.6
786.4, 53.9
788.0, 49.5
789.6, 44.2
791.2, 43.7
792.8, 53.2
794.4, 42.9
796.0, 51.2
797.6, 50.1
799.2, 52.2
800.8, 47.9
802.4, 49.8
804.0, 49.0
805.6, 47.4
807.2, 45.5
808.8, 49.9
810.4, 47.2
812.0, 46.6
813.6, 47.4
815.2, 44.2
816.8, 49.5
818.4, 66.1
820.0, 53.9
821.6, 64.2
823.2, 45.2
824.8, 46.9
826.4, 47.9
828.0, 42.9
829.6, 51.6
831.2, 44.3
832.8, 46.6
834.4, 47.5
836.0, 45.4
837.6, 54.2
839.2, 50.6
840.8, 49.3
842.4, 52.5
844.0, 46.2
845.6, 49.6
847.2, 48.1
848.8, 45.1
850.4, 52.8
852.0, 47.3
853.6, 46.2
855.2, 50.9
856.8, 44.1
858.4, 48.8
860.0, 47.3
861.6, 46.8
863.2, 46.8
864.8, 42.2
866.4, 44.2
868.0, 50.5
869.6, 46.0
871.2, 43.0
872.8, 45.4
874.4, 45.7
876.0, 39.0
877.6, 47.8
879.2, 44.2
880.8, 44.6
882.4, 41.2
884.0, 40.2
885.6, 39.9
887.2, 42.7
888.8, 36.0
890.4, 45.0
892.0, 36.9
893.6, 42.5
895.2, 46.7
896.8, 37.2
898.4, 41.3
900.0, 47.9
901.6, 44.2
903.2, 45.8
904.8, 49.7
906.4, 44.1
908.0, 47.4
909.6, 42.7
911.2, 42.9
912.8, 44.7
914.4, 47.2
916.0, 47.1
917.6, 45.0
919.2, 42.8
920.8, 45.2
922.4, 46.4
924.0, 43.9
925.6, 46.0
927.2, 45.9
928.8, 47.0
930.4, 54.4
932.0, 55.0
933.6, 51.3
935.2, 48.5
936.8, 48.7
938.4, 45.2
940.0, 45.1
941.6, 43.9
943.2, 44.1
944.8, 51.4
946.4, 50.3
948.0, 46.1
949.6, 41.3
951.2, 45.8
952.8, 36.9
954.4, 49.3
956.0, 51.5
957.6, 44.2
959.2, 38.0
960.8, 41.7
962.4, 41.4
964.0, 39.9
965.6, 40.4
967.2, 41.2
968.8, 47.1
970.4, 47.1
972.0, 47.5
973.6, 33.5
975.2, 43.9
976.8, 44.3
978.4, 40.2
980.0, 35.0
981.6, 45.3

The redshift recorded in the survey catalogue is 0.25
